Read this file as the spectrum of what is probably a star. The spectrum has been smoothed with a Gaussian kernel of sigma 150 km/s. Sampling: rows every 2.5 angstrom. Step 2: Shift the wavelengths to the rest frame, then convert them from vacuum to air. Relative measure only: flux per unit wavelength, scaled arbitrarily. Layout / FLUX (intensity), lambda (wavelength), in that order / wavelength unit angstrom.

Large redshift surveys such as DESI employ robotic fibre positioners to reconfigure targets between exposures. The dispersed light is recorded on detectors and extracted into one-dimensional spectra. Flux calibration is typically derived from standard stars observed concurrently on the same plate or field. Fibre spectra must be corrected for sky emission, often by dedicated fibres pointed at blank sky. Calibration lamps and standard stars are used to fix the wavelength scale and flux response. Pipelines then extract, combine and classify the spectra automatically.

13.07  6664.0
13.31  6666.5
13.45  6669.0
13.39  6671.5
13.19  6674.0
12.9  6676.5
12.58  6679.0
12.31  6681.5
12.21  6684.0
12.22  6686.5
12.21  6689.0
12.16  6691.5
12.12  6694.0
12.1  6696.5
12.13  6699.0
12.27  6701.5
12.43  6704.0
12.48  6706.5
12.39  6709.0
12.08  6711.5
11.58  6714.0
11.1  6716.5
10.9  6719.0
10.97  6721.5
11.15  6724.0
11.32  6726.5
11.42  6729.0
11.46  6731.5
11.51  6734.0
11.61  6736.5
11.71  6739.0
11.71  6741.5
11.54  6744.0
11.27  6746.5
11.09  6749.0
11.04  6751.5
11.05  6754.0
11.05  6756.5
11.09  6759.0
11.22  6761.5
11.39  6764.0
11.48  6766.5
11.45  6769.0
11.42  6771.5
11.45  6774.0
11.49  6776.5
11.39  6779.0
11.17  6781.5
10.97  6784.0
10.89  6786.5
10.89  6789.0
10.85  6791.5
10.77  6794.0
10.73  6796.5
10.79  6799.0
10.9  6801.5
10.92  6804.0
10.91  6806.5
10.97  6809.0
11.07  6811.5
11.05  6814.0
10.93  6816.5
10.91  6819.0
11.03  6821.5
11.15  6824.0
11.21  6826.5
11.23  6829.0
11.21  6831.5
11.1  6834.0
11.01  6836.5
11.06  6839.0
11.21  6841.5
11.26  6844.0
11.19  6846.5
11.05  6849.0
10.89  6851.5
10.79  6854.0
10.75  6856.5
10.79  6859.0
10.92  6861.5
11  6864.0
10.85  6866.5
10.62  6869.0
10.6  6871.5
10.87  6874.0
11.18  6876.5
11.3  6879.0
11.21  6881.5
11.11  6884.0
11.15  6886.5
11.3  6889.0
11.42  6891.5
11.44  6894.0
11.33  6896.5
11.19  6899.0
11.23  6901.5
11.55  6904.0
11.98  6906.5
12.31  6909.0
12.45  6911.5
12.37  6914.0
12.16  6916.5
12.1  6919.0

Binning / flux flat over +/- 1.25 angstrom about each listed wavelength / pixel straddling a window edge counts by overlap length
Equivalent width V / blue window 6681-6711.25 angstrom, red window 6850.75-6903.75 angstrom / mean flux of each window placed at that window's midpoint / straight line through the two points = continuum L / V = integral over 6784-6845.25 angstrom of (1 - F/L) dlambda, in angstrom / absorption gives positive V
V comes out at 2.47 angstrom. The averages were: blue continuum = 12.2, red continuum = 11.1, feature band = 11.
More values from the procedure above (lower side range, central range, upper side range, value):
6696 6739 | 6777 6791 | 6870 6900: 0.50 angstrom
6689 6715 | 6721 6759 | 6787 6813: 1.14 angstrom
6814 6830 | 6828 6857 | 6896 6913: 0.44 angstrom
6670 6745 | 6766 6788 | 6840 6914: 0.71 angstrom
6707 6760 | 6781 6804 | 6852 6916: 0.96 angstrom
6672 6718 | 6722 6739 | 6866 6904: 0.90 angstrom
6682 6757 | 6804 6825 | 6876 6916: 1.12 angstrom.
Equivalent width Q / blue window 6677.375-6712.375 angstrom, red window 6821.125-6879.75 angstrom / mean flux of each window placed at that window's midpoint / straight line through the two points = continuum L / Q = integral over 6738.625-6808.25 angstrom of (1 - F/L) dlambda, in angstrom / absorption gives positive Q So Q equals 2.9 angstrom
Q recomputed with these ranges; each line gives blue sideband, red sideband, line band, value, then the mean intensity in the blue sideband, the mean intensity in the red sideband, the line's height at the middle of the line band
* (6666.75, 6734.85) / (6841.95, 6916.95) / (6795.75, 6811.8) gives 1.0 angstrom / 12.1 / 11.3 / 11.6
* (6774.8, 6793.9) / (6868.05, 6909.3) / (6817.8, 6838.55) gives 0.1 angstrom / 11.1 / 11.3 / 11.2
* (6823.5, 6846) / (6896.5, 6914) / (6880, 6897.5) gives 0.6 angstrom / 11.2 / 11.8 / 11.6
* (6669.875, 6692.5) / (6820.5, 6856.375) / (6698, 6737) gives 1.8 angstrom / 12.6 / 11.1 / 12.2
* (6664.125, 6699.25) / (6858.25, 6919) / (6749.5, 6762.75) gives 1.2 angstrom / 12.6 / 11.4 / 12.2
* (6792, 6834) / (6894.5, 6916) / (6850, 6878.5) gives 1.5 angstrom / 11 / 11.8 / 11.4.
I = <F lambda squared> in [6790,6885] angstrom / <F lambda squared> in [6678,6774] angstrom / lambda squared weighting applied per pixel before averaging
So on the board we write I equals 0.97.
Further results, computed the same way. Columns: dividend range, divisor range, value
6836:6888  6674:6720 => 0.95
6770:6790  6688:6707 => 0.94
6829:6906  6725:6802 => 1.02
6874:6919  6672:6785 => 1.04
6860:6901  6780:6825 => 1.04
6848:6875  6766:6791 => 0.99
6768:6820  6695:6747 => 0.97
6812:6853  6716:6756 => 1.01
